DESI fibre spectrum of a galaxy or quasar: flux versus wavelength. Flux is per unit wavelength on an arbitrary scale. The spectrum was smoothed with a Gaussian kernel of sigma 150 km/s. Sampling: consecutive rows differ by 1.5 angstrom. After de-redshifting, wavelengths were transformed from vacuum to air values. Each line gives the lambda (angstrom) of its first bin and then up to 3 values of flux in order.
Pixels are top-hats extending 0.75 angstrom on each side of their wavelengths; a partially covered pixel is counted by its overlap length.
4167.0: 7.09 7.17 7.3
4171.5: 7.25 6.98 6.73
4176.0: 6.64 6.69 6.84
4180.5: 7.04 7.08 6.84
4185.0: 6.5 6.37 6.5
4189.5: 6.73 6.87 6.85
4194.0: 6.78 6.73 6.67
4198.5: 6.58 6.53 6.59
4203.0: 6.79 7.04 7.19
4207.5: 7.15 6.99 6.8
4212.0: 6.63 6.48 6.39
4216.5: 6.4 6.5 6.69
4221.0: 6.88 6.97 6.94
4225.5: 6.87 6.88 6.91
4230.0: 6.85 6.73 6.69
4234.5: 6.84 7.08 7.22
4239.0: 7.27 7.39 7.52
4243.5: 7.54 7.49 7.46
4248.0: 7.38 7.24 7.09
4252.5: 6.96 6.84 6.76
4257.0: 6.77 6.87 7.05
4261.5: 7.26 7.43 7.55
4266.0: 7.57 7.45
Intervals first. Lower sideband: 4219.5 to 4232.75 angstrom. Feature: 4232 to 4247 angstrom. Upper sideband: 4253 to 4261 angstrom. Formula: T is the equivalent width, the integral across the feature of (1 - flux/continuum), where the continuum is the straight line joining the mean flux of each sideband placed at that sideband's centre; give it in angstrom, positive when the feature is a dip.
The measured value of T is -0.8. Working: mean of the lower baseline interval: 6.86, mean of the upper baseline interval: 6.87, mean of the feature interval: 7.24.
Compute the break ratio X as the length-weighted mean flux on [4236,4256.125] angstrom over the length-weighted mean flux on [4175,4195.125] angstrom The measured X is 1.1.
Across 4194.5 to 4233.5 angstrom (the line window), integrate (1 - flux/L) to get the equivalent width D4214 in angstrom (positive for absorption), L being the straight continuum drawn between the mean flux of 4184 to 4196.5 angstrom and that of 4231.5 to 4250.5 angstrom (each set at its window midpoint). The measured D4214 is 0.95 angstrom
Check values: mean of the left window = 6.67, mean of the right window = 7.24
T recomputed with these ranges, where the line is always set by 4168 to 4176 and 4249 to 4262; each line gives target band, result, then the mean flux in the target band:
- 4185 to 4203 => 0.9 angstrom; 6.65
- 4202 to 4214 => 0.2 angstrom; 6.89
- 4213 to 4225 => 0.6 angstrom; 6.66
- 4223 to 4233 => 0.2 angstrom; 6.85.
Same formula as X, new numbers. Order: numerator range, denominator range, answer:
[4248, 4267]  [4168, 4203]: 1.05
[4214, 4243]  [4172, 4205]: 1.02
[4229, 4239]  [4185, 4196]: 1.04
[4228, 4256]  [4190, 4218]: 1.06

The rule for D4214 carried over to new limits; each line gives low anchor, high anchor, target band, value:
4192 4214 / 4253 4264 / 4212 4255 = -0.4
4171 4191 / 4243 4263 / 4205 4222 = 0.5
